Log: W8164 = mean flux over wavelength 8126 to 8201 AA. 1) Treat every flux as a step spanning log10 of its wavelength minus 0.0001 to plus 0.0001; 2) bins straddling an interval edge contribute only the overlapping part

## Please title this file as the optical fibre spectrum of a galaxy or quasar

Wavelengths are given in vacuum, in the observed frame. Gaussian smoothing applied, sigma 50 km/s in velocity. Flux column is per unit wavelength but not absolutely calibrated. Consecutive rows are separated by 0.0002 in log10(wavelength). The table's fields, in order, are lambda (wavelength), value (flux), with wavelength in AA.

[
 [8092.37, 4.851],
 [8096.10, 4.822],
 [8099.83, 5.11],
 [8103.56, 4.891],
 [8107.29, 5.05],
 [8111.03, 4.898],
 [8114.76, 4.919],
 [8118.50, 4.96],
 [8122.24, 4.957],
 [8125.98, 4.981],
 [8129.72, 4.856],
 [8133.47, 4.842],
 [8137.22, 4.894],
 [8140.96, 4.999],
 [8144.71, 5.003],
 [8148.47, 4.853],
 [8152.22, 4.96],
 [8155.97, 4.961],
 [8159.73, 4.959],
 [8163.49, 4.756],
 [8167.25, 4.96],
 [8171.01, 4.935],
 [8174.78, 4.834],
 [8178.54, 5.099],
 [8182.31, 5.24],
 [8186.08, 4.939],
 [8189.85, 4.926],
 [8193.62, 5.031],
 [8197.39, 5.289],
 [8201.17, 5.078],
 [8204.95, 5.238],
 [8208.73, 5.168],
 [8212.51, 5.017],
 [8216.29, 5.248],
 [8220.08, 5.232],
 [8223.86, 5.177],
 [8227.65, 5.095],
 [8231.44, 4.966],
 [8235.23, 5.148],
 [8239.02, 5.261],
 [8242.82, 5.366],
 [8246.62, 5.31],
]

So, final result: 4.97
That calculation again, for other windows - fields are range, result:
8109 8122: 4.93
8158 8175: 4.89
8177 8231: 5.12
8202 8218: 5.16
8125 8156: 4.92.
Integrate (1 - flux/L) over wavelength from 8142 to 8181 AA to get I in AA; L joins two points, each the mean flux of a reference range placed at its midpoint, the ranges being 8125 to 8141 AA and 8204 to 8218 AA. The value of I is 0.5 AA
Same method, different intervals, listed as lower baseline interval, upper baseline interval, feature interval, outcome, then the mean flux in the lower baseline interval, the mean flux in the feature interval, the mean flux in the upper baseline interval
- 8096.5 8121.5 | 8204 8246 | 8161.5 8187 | 0.58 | 4.96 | 4.97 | 5.18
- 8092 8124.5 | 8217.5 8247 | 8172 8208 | 0.22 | 4.94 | 5.07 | 5.19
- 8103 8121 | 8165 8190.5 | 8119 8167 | 0.45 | 4.95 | 4.92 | 4.99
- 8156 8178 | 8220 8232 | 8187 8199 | -0.16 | 4.91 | 5.07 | 5.12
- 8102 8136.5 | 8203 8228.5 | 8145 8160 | 0.22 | 4.93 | 4.94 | 5.17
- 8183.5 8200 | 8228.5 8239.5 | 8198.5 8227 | -0.47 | 5.06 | 5.17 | 5.11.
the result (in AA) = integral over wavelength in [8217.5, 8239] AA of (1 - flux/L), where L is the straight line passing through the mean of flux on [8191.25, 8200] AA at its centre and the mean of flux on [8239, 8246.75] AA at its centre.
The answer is 0.51 AA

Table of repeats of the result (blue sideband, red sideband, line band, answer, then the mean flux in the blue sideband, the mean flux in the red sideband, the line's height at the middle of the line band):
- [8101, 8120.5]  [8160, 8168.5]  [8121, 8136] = 0.05 AA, 4.95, 4.87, 4.92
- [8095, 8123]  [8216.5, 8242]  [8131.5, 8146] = 0.22 AA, 4.95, 5.16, 5.01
